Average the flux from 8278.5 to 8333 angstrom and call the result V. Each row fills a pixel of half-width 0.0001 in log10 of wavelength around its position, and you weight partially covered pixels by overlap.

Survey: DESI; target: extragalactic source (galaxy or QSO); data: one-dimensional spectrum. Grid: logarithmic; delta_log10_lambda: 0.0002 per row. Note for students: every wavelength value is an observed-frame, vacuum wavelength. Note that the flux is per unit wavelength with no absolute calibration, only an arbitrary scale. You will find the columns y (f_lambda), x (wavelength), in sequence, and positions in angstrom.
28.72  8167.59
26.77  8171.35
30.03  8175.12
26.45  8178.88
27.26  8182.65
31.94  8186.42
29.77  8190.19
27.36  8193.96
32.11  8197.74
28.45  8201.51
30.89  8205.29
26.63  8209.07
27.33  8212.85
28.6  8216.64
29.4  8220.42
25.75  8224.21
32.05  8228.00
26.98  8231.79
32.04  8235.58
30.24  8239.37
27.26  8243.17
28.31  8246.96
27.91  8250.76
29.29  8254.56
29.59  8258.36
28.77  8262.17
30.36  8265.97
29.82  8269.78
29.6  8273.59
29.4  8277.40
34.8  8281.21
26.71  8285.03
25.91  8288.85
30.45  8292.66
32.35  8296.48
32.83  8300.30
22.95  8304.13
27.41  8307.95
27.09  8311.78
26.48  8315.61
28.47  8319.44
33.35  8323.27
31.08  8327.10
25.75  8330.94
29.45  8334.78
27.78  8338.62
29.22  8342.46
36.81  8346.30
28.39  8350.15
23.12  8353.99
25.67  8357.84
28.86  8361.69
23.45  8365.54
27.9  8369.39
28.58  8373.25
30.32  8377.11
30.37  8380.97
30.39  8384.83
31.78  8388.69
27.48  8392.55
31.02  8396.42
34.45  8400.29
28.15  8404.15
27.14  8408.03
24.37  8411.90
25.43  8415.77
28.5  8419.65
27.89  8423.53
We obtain 29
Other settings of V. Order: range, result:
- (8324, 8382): 28.5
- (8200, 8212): 28.5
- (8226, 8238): 30.3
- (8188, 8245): 29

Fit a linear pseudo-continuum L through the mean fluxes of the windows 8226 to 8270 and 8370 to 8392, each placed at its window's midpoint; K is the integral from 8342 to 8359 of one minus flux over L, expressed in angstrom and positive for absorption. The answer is 0.6 angstrom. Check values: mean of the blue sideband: 29.4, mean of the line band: 28.7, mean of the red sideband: 30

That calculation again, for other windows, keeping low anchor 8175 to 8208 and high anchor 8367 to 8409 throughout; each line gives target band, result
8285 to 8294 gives 0.55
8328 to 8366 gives 1.99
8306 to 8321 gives 1.14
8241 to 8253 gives 0.61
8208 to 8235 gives 0.92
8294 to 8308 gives 0.19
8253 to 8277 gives -0.09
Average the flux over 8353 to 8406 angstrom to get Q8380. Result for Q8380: 28.8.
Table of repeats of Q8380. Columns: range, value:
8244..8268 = 29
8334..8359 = 28.7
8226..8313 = 29.2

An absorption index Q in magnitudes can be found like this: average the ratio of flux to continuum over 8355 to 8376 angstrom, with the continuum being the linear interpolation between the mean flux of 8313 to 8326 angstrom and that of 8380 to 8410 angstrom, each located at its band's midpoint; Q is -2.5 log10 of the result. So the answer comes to 0.11 mag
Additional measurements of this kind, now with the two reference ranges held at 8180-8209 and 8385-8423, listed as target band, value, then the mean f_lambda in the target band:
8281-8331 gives 0.01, 28.9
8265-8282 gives -0.05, 30.6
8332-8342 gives 0.02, 28.5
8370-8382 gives -0.02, 29.5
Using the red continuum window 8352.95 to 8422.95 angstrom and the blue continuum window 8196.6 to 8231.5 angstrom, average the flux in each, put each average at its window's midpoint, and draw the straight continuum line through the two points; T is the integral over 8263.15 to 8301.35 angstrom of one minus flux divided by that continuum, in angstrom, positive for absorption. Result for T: -2.0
